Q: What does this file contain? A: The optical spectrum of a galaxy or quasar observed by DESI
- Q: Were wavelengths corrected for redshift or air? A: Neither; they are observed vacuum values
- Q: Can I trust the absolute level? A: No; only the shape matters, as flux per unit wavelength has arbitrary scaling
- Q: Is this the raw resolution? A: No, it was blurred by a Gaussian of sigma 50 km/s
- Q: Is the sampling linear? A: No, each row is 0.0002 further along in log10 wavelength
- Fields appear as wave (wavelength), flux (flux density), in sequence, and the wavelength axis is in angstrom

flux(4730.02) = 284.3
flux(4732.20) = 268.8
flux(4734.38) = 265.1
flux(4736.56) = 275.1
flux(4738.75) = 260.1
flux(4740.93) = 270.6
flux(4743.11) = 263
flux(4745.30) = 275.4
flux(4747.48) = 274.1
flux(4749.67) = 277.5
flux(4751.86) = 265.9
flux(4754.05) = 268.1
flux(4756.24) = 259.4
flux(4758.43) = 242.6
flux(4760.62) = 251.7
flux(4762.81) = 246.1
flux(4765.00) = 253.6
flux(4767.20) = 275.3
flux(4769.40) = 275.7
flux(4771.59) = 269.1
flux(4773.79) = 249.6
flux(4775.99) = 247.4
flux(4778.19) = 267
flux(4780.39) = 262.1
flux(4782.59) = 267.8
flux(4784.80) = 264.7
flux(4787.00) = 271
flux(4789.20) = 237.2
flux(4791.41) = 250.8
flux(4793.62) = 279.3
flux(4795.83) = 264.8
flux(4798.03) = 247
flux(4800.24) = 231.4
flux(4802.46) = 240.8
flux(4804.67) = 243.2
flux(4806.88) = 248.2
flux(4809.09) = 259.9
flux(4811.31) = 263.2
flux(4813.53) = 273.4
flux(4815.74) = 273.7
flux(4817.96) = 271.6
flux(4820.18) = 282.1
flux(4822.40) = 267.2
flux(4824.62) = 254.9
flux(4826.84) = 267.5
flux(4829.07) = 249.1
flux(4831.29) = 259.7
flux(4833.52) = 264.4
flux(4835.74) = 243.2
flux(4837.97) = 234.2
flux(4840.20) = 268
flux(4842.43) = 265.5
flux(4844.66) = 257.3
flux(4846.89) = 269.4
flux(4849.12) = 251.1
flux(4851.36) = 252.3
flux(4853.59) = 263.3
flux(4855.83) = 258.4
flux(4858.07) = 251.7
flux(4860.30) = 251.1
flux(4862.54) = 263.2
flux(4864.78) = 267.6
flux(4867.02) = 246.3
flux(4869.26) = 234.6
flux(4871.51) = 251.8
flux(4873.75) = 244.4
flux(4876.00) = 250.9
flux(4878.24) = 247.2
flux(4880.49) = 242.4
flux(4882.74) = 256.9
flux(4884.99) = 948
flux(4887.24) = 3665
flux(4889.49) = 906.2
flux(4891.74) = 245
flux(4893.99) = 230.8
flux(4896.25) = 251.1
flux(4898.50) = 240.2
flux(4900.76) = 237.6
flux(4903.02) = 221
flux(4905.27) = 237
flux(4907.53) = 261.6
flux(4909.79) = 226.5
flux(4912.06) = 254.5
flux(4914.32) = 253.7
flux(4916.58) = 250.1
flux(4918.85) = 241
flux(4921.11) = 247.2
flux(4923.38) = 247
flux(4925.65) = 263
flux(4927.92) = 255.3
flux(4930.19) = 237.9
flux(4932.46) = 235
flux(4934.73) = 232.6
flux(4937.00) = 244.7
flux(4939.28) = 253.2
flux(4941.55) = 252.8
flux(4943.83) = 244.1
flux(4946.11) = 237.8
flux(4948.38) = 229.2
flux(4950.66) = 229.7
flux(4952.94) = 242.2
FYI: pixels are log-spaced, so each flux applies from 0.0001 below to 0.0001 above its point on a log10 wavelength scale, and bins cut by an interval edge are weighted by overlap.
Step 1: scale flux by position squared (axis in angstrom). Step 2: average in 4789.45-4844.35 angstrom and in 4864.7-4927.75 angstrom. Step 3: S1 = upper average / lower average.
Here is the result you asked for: 1.66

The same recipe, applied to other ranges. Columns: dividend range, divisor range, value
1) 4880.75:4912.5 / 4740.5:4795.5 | 2.33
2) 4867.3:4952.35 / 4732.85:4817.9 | 1.50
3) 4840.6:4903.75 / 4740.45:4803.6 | 1.69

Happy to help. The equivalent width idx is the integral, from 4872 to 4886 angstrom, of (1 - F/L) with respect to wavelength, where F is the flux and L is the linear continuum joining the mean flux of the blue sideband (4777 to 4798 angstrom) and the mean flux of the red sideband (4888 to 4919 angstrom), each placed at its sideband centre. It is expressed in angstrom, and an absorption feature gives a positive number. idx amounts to -1.7 angstrom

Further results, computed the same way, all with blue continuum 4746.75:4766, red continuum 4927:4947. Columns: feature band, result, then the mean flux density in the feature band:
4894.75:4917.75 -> 0.3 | 243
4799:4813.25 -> 0.3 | 249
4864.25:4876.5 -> 0.1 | 248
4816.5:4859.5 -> -1.2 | 260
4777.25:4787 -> -0.3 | 266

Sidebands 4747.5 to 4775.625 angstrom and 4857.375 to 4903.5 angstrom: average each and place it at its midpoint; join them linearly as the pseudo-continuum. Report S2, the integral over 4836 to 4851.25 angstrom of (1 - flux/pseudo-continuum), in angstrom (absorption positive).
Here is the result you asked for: 5.8 angstrom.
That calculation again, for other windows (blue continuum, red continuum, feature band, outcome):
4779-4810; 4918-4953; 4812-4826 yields -0.95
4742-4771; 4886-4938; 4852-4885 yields 8.94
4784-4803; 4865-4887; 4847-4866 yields 7.01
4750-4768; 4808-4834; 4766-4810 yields 0.69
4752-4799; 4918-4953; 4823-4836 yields -0.18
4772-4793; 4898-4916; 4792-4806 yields 0.28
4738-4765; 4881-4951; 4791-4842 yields 9.24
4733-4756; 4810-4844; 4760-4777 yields 0.53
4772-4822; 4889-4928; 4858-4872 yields 0.76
